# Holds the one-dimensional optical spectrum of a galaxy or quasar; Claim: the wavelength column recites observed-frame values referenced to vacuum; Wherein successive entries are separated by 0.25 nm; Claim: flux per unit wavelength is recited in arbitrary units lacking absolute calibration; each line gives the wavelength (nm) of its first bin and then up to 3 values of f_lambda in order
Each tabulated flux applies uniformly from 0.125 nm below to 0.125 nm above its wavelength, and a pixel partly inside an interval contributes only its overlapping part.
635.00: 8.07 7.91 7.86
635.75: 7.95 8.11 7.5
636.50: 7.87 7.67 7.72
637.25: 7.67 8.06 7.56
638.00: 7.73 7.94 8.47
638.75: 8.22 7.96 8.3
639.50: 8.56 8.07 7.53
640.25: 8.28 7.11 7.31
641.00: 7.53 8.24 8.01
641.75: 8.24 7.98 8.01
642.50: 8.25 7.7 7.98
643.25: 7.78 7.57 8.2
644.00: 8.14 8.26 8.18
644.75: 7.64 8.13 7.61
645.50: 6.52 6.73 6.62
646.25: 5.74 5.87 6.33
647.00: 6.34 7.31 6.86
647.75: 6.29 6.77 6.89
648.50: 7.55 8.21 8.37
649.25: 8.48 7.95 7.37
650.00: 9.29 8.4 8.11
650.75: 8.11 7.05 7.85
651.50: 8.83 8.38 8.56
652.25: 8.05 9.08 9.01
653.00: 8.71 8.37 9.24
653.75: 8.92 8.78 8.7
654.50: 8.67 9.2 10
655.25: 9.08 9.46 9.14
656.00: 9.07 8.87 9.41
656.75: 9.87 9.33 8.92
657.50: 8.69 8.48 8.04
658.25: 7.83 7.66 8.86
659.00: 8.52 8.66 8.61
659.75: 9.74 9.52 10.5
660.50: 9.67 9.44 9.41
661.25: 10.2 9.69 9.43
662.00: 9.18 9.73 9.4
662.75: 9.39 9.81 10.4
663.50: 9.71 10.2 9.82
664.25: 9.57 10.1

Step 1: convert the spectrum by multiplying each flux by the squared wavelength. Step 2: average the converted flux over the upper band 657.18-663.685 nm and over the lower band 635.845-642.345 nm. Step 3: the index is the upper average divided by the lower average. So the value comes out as 1.2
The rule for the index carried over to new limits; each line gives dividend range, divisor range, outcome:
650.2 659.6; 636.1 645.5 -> 1.15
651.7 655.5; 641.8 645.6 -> 1.16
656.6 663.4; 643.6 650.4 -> 1.30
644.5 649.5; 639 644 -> 0.91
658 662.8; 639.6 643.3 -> 1.24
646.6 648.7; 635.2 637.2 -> 0.91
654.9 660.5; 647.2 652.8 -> 1.16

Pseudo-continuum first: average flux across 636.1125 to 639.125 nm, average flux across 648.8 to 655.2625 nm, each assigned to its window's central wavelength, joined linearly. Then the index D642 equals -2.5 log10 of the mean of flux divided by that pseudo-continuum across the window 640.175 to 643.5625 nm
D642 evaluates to 0.03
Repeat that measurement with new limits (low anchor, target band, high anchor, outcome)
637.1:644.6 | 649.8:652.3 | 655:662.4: 0.051 mag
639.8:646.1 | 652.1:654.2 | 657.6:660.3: -0.050 mag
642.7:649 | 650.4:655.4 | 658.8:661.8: -0.040 mag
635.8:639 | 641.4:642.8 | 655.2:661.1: 0.012 mag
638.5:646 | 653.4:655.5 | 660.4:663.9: -0.014 mag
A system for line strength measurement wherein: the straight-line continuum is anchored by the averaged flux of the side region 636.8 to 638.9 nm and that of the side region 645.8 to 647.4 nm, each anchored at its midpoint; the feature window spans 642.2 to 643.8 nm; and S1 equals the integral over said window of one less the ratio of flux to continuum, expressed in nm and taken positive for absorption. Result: -0.20 nm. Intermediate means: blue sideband 7.91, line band 7.91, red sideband 6.39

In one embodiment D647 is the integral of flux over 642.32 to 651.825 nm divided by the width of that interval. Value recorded 7.57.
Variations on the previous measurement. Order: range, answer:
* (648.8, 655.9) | 8.61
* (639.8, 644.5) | 7.91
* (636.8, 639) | 7.91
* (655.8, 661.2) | 9.02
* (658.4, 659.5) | 8.46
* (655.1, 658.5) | 8.9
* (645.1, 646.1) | 6.91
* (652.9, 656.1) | 9.03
